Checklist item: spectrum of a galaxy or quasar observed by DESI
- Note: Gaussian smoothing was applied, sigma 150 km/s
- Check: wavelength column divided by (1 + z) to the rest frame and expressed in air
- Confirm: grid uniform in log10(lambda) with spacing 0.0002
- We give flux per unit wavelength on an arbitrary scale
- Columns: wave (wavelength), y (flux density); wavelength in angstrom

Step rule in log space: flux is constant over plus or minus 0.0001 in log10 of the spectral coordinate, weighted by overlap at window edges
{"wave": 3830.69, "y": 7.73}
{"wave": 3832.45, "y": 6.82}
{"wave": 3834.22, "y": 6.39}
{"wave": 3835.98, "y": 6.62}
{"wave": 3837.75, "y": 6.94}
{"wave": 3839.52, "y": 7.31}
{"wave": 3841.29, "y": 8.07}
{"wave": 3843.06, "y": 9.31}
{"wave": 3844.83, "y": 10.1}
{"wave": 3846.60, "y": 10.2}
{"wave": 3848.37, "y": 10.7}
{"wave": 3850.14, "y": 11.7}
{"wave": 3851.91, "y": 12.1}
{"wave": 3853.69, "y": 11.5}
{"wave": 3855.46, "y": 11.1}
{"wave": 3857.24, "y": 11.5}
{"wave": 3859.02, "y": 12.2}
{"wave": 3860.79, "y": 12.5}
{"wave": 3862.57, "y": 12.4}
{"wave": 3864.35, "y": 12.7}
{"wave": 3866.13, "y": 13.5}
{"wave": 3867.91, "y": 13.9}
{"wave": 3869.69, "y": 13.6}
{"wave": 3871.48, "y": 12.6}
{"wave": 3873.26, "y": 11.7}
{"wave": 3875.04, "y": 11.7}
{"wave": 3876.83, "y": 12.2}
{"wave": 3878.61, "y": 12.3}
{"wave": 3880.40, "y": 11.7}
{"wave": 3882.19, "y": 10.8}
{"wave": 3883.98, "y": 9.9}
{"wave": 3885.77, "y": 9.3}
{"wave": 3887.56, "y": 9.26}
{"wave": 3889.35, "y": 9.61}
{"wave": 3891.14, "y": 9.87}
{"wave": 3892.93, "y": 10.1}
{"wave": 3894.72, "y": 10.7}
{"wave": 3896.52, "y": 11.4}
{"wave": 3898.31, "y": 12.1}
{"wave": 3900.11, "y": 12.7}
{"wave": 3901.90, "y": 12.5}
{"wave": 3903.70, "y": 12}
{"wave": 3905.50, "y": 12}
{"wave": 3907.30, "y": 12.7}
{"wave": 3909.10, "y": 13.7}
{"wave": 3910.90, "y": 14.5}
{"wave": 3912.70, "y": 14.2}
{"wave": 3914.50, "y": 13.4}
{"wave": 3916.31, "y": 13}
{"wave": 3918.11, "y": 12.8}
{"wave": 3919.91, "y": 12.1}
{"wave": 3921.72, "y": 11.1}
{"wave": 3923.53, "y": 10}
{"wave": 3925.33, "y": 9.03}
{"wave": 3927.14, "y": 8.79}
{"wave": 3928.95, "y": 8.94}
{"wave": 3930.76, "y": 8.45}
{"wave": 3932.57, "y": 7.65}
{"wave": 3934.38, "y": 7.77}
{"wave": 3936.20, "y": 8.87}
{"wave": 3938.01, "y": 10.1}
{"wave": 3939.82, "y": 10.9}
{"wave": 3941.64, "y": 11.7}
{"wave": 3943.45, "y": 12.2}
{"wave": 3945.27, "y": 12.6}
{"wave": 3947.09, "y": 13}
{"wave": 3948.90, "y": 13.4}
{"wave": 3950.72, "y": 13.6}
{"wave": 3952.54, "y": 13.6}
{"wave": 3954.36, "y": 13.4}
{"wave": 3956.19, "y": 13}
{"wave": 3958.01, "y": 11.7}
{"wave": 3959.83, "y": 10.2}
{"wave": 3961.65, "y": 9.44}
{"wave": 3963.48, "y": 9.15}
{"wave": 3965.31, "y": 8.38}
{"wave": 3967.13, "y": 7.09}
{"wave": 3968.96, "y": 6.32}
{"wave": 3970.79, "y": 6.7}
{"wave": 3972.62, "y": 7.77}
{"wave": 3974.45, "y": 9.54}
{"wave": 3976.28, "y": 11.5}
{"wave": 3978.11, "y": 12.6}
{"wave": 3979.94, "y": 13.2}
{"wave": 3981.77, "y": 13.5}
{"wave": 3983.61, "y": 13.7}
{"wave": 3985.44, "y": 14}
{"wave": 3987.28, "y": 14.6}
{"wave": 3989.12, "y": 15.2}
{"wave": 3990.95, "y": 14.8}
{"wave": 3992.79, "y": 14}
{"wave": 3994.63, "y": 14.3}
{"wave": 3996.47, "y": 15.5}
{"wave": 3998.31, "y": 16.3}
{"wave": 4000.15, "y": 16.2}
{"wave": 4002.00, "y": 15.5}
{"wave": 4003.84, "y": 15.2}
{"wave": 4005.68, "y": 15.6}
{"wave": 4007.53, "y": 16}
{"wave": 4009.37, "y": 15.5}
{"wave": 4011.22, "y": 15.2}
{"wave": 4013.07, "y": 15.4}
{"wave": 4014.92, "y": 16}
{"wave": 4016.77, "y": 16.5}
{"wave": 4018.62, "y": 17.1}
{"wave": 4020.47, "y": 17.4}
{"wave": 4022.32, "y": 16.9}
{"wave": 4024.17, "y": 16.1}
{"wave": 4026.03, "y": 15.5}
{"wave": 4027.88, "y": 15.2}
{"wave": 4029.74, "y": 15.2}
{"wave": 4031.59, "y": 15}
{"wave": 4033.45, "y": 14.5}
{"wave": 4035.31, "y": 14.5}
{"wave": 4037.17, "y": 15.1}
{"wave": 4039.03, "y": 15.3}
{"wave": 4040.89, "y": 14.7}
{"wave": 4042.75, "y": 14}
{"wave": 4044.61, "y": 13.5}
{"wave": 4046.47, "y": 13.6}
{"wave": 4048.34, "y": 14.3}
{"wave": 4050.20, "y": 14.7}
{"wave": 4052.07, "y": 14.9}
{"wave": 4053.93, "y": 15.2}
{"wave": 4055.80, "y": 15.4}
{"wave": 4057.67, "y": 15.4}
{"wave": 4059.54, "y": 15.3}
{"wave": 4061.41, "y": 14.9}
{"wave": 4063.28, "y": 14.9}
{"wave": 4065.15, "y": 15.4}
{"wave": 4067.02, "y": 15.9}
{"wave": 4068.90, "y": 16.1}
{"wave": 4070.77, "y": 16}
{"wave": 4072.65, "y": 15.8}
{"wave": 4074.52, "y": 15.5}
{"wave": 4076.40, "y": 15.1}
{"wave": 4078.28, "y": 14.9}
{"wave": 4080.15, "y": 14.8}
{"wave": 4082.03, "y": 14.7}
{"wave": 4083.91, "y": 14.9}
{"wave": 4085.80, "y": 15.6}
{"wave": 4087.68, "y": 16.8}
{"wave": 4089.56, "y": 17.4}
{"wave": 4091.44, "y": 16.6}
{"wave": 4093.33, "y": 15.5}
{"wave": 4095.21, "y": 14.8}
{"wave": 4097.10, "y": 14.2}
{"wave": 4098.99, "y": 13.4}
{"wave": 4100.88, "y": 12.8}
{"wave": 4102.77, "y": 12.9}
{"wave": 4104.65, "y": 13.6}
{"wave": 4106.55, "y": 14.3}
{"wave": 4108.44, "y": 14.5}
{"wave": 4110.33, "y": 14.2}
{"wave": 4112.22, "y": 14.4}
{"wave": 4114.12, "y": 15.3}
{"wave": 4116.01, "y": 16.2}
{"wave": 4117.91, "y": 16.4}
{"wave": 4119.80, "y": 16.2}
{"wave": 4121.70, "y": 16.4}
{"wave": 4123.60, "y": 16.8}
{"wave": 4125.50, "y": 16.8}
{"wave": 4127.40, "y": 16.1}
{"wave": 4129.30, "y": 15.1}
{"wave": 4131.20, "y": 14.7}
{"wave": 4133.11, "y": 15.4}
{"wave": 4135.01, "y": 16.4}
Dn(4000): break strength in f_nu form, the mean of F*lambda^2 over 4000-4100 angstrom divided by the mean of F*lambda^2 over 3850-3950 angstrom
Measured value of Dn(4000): 1.44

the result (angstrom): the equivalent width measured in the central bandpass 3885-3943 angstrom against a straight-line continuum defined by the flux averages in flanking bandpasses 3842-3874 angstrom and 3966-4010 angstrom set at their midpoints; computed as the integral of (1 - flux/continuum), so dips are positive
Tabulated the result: 6.5 angstrom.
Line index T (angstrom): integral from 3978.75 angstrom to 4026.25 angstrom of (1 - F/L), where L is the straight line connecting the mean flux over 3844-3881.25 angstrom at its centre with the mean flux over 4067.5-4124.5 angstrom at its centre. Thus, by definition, -4.8 angstrom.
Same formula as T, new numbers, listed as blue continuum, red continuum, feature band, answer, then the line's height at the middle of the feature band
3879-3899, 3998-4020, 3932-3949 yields 2.7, 12.8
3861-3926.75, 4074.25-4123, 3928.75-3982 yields 9.5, 12.8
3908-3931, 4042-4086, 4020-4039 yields -1.7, 14.2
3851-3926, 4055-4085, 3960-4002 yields 5.0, 13.6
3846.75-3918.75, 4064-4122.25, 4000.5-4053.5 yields -4.4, 14.2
